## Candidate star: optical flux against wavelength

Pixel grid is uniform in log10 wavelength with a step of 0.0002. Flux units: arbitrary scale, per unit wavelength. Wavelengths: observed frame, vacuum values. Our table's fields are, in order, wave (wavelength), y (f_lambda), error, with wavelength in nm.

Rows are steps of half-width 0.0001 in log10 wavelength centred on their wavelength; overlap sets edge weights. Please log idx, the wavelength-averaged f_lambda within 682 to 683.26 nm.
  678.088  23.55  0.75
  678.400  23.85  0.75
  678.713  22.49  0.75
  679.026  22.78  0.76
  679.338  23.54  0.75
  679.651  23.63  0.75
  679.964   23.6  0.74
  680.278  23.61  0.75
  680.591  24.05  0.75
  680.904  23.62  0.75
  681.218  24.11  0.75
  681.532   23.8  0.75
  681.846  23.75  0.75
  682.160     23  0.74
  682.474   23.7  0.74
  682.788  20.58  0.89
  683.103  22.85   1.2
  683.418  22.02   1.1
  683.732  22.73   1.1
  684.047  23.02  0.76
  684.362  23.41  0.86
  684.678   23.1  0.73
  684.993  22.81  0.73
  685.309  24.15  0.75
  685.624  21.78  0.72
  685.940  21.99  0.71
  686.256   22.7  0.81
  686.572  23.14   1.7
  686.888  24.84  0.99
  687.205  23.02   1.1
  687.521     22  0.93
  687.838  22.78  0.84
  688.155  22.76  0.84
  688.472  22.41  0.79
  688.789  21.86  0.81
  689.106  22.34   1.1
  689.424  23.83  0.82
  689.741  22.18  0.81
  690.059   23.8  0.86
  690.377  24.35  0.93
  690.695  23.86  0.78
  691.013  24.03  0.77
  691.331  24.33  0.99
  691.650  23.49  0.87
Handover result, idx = 22.5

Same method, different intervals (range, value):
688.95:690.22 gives 23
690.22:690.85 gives 24.1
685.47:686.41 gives 22.2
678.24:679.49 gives 23.2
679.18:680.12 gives 23.6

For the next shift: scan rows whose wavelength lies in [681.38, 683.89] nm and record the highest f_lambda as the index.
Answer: 23.8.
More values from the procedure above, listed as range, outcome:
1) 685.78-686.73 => 23.14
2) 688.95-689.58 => 23.83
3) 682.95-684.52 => 23.41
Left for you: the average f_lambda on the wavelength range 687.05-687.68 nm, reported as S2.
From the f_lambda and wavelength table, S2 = 22.5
